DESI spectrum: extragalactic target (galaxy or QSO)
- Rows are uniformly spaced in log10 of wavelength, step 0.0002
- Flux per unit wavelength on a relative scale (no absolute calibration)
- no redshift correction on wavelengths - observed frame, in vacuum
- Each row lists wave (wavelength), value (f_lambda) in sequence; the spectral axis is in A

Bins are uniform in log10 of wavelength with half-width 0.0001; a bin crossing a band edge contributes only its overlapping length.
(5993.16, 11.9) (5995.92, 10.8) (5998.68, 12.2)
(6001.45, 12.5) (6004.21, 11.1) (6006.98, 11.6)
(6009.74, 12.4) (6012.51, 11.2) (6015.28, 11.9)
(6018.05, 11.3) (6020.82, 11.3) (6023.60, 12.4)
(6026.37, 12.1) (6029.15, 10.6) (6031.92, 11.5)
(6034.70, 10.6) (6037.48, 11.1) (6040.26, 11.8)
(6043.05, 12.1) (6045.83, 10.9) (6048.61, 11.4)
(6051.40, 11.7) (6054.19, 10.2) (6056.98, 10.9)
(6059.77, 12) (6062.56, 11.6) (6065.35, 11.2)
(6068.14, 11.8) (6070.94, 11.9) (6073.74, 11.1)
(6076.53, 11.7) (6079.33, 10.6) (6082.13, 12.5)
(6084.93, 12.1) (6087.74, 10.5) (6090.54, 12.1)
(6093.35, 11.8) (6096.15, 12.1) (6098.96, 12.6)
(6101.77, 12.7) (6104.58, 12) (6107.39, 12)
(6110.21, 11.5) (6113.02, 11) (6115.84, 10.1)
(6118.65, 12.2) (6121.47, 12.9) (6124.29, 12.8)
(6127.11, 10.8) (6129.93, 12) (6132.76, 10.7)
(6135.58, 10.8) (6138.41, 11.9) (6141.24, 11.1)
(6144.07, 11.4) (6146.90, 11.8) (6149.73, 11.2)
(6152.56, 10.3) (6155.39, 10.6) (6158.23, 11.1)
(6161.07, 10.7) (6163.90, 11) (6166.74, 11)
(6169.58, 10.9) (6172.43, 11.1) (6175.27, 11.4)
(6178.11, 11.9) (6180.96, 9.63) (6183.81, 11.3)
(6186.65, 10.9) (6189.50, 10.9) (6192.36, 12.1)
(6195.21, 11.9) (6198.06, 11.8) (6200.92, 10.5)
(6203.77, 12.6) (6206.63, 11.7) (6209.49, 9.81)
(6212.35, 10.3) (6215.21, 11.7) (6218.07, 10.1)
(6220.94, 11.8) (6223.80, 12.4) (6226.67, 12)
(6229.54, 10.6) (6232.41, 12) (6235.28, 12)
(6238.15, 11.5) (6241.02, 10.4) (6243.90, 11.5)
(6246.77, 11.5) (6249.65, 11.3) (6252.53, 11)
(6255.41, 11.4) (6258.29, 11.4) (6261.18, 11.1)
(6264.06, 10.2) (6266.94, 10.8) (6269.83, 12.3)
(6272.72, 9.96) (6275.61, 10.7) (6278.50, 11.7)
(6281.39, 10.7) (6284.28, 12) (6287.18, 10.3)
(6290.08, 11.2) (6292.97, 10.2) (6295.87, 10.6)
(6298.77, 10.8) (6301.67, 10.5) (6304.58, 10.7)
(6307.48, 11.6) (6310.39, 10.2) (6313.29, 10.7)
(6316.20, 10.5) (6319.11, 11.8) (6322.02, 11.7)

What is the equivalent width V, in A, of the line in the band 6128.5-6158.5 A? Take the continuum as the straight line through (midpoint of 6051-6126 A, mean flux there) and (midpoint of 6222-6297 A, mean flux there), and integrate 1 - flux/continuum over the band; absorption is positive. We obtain 0.92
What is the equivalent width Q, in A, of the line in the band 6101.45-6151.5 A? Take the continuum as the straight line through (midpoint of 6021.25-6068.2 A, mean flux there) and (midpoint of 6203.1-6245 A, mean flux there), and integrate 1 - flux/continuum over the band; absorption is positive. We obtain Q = -0.9 A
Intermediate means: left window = 11.4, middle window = 11.6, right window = 11.3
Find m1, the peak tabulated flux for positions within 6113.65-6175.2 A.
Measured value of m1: 12.9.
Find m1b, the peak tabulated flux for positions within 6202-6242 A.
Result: 12.6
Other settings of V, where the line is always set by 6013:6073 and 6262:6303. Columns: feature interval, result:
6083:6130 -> -2.3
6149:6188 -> 0.7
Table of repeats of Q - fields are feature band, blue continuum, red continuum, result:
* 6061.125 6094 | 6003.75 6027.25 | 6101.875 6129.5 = 0.48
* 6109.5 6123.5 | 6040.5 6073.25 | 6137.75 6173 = -0.49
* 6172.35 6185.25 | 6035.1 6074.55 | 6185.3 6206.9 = 0.52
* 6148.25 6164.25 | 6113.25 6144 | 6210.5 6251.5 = 0.91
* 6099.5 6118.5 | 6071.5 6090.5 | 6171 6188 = -0.47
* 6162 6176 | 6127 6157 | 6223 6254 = 0.24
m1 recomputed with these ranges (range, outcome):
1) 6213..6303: 12.4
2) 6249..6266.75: 11.4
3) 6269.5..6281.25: 12.3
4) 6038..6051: 12.1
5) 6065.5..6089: 12.5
